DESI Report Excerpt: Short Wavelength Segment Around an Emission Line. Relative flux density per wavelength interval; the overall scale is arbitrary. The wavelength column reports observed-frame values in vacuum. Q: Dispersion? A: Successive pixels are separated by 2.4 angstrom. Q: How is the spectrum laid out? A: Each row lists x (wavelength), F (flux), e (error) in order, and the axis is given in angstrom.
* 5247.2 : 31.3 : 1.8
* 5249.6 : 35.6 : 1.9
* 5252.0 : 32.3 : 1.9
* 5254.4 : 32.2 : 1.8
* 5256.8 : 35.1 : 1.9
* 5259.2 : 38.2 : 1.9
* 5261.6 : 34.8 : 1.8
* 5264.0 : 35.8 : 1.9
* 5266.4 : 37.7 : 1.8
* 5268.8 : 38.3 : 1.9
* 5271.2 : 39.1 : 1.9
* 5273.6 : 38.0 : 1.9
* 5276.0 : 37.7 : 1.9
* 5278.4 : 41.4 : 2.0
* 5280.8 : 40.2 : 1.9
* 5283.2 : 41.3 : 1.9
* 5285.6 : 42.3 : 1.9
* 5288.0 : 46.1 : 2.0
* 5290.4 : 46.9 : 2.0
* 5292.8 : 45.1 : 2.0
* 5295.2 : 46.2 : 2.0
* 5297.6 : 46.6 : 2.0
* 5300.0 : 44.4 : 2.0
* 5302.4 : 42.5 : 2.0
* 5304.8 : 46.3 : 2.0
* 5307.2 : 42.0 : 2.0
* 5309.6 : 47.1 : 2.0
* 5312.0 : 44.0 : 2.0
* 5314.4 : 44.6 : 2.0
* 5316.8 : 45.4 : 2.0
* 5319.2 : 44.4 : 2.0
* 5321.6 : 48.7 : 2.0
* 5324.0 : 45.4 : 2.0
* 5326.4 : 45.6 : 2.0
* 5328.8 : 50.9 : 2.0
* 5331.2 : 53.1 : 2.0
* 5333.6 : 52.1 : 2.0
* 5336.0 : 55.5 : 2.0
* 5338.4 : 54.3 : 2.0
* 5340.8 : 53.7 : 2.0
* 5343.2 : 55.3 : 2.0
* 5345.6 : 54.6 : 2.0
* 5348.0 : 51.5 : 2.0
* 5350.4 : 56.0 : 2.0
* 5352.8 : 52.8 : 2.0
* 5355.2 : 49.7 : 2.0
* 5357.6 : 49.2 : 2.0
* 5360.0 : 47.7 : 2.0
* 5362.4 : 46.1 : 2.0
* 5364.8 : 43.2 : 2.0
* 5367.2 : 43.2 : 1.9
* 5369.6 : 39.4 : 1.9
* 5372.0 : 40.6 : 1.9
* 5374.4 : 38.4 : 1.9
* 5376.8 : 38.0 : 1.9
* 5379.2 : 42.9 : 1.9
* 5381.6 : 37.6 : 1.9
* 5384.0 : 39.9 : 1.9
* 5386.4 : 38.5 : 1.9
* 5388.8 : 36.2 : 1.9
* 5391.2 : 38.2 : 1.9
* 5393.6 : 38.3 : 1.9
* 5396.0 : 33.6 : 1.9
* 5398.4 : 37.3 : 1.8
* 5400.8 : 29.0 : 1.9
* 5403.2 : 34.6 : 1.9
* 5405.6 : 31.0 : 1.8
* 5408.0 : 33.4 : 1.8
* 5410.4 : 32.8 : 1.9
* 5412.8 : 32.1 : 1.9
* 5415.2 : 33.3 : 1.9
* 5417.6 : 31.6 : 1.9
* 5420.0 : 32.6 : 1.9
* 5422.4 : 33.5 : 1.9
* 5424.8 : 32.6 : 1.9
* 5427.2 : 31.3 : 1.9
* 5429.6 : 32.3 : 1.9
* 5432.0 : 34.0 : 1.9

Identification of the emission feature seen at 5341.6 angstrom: C III]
